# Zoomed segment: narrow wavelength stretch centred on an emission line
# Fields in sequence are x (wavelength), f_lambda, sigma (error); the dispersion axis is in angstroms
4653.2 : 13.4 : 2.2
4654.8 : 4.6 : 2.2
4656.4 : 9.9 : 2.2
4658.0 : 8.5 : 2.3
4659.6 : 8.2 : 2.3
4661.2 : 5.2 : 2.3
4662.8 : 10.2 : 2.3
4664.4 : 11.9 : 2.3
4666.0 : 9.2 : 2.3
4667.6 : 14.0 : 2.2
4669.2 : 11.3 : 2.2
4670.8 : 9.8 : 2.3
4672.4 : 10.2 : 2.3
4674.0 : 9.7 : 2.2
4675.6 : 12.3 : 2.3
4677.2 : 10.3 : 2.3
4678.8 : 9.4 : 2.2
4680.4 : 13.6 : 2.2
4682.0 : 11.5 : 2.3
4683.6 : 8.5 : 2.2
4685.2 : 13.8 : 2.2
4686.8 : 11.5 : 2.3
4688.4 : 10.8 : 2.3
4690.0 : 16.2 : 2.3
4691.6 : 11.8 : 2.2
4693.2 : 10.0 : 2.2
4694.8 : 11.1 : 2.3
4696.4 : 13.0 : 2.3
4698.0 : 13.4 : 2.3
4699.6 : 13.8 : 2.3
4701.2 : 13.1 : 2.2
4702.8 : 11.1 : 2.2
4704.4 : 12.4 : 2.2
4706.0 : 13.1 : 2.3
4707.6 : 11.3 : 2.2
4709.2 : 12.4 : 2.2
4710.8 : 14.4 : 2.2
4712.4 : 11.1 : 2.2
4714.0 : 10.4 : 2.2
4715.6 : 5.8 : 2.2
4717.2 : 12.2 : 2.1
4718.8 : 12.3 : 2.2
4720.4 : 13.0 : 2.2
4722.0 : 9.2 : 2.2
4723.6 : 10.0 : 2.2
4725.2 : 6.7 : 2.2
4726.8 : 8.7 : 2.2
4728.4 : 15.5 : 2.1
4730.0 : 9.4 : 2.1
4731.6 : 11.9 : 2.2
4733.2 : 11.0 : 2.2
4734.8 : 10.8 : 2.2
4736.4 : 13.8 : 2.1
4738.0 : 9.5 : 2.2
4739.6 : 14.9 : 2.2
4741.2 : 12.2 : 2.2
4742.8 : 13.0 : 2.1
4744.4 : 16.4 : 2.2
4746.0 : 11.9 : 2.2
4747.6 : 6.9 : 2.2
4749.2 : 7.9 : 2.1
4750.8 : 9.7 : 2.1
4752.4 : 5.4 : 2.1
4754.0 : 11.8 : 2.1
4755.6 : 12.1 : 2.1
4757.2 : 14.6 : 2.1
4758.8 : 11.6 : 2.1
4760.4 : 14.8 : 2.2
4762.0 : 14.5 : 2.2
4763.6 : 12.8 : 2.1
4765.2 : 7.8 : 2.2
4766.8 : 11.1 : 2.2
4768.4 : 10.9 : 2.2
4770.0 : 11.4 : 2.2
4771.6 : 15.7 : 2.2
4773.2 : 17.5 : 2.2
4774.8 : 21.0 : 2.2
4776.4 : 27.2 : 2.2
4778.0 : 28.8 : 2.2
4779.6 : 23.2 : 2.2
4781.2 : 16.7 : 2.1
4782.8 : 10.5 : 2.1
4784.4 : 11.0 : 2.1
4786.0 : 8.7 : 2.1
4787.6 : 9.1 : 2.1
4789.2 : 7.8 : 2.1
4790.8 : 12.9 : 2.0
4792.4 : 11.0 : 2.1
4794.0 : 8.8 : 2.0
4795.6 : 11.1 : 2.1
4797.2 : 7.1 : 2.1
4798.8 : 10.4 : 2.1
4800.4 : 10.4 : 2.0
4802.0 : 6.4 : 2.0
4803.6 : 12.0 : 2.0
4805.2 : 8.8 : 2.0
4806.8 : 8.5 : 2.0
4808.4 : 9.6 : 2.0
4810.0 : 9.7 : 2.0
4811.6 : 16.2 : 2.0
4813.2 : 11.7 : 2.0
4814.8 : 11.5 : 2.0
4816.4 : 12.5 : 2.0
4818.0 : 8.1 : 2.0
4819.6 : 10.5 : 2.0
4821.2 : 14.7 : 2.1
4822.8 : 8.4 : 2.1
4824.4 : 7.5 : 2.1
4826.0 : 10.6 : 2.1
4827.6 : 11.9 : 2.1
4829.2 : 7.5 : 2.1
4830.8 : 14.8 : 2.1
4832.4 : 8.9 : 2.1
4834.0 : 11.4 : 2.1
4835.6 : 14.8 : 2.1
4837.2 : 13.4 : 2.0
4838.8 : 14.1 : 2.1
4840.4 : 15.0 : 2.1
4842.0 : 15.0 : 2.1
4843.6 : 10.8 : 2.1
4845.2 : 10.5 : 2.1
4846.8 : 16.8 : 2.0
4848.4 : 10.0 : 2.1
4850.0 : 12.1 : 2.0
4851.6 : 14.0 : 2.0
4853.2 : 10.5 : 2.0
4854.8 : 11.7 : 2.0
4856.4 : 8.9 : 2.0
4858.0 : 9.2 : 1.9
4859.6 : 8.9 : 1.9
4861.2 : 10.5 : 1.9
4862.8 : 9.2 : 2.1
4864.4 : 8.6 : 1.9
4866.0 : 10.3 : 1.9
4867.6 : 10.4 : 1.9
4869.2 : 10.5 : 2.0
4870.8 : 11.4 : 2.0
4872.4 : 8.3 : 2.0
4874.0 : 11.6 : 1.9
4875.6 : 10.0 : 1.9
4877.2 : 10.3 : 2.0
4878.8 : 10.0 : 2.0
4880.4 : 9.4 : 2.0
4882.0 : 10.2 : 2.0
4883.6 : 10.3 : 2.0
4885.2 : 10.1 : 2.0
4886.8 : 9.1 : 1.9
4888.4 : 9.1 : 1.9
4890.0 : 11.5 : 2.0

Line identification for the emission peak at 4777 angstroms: [O II] 3727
